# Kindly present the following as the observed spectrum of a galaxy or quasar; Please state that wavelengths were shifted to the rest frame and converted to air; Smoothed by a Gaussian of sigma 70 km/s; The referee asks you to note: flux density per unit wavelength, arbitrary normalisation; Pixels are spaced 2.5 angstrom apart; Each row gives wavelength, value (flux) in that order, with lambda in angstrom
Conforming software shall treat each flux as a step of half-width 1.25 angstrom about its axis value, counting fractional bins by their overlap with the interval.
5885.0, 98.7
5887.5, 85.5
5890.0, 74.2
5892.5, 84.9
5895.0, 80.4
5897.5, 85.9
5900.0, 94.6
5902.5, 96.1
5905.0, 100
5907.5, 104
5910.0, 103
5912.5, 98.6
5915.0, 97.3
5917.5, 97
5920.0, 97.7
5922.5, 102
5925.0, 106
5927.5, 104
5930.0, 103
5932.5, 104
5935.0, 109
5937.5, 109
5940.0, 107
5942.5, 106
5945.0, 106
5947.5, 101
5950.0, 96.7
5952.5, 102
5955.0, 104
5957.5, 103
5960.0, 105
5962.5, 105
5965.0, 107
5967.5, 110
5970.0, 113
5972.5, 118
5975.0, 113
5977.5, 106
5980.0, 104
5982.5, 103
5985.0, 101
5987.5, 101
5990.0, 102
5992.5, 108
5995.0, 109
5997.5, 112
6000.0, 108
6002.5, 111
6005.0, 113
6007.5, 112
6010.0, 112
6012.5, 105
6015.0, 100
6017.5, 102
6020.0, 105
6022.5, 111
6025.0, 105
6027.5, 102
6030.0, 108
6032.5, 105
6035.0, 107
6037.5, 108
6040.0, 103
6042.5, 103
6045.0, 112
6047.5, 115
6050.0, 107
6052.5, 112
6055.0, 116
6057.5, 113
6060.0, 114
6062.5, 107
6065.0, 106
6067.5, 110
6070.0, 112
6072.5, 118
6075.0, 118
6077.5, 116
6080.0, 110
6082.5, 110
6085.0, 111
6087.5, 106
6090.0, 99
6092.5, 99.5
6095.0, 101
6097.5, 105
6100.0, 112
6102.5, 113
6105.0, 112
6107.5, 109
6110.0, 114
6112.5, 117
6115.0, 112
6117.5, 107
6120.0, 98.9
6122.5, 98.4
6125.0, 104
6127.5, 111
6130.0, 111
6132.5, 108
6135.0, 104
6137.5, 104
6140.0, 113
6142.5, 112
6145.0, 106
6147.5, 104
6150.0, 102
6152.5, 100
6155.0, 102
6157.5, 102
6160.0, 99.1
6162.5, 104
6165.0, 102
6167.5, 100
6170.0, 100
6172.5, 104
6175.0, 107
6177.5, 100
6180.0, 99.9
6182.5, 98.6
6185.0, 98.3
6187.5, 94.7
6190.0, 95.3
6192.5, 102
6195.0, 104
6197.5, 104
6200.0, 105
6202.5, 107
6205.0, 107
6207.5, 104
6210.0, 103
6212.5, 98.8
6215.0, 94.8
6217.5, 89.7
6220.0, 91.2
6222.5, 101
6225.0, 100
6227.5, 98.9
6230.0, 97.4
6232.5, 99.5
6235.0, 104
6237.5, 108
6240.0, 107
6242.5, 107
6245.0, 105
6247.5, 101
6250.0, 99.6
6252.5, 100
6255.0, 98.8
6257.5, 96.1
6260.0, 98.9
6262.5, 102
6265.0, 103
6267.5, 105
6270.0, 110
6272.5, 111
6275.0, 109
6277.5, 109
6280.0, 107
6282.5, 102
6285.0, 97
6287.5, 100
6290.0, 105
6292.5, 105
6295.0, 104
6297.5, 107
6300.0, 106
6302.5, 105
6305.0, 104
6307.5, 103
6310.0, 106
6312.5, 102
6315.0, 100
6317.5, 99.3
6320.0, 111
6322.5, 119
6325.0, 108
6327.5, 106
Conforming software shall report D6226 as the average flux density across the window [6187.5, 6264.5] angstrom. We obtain 101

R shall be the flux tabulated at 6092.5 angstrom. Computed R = 99.5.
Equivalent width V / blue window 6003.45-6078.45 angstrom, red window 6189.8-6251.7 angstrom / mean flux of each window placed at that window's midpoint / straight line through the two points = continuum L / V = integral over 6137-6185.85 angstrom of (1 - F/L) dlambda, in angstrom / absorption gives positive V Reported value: 0.52 angstrom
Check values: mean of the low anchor 109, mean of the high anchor 101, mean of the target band 103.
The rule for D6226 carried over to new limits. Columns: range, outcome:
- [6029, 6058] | 109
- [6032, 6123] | 109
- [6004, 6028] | 107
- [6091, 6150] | 107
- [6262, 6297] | 105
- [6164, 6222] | 100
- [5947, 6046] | 106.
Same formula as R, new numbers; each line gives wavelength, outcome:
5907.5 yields 104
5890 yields 74.2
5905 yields 100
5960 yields 105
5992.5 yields 108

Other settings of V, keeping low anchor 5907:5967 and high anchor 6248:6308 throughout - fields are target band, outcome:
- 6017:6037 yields -0.5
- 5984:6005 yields -0.7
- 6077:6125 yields -2.0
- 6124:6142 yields -0.8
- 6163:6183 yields 0.4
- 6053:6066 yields -1.0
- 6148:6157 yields 0.2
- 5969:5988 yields -0.8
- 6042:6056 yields -1.1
